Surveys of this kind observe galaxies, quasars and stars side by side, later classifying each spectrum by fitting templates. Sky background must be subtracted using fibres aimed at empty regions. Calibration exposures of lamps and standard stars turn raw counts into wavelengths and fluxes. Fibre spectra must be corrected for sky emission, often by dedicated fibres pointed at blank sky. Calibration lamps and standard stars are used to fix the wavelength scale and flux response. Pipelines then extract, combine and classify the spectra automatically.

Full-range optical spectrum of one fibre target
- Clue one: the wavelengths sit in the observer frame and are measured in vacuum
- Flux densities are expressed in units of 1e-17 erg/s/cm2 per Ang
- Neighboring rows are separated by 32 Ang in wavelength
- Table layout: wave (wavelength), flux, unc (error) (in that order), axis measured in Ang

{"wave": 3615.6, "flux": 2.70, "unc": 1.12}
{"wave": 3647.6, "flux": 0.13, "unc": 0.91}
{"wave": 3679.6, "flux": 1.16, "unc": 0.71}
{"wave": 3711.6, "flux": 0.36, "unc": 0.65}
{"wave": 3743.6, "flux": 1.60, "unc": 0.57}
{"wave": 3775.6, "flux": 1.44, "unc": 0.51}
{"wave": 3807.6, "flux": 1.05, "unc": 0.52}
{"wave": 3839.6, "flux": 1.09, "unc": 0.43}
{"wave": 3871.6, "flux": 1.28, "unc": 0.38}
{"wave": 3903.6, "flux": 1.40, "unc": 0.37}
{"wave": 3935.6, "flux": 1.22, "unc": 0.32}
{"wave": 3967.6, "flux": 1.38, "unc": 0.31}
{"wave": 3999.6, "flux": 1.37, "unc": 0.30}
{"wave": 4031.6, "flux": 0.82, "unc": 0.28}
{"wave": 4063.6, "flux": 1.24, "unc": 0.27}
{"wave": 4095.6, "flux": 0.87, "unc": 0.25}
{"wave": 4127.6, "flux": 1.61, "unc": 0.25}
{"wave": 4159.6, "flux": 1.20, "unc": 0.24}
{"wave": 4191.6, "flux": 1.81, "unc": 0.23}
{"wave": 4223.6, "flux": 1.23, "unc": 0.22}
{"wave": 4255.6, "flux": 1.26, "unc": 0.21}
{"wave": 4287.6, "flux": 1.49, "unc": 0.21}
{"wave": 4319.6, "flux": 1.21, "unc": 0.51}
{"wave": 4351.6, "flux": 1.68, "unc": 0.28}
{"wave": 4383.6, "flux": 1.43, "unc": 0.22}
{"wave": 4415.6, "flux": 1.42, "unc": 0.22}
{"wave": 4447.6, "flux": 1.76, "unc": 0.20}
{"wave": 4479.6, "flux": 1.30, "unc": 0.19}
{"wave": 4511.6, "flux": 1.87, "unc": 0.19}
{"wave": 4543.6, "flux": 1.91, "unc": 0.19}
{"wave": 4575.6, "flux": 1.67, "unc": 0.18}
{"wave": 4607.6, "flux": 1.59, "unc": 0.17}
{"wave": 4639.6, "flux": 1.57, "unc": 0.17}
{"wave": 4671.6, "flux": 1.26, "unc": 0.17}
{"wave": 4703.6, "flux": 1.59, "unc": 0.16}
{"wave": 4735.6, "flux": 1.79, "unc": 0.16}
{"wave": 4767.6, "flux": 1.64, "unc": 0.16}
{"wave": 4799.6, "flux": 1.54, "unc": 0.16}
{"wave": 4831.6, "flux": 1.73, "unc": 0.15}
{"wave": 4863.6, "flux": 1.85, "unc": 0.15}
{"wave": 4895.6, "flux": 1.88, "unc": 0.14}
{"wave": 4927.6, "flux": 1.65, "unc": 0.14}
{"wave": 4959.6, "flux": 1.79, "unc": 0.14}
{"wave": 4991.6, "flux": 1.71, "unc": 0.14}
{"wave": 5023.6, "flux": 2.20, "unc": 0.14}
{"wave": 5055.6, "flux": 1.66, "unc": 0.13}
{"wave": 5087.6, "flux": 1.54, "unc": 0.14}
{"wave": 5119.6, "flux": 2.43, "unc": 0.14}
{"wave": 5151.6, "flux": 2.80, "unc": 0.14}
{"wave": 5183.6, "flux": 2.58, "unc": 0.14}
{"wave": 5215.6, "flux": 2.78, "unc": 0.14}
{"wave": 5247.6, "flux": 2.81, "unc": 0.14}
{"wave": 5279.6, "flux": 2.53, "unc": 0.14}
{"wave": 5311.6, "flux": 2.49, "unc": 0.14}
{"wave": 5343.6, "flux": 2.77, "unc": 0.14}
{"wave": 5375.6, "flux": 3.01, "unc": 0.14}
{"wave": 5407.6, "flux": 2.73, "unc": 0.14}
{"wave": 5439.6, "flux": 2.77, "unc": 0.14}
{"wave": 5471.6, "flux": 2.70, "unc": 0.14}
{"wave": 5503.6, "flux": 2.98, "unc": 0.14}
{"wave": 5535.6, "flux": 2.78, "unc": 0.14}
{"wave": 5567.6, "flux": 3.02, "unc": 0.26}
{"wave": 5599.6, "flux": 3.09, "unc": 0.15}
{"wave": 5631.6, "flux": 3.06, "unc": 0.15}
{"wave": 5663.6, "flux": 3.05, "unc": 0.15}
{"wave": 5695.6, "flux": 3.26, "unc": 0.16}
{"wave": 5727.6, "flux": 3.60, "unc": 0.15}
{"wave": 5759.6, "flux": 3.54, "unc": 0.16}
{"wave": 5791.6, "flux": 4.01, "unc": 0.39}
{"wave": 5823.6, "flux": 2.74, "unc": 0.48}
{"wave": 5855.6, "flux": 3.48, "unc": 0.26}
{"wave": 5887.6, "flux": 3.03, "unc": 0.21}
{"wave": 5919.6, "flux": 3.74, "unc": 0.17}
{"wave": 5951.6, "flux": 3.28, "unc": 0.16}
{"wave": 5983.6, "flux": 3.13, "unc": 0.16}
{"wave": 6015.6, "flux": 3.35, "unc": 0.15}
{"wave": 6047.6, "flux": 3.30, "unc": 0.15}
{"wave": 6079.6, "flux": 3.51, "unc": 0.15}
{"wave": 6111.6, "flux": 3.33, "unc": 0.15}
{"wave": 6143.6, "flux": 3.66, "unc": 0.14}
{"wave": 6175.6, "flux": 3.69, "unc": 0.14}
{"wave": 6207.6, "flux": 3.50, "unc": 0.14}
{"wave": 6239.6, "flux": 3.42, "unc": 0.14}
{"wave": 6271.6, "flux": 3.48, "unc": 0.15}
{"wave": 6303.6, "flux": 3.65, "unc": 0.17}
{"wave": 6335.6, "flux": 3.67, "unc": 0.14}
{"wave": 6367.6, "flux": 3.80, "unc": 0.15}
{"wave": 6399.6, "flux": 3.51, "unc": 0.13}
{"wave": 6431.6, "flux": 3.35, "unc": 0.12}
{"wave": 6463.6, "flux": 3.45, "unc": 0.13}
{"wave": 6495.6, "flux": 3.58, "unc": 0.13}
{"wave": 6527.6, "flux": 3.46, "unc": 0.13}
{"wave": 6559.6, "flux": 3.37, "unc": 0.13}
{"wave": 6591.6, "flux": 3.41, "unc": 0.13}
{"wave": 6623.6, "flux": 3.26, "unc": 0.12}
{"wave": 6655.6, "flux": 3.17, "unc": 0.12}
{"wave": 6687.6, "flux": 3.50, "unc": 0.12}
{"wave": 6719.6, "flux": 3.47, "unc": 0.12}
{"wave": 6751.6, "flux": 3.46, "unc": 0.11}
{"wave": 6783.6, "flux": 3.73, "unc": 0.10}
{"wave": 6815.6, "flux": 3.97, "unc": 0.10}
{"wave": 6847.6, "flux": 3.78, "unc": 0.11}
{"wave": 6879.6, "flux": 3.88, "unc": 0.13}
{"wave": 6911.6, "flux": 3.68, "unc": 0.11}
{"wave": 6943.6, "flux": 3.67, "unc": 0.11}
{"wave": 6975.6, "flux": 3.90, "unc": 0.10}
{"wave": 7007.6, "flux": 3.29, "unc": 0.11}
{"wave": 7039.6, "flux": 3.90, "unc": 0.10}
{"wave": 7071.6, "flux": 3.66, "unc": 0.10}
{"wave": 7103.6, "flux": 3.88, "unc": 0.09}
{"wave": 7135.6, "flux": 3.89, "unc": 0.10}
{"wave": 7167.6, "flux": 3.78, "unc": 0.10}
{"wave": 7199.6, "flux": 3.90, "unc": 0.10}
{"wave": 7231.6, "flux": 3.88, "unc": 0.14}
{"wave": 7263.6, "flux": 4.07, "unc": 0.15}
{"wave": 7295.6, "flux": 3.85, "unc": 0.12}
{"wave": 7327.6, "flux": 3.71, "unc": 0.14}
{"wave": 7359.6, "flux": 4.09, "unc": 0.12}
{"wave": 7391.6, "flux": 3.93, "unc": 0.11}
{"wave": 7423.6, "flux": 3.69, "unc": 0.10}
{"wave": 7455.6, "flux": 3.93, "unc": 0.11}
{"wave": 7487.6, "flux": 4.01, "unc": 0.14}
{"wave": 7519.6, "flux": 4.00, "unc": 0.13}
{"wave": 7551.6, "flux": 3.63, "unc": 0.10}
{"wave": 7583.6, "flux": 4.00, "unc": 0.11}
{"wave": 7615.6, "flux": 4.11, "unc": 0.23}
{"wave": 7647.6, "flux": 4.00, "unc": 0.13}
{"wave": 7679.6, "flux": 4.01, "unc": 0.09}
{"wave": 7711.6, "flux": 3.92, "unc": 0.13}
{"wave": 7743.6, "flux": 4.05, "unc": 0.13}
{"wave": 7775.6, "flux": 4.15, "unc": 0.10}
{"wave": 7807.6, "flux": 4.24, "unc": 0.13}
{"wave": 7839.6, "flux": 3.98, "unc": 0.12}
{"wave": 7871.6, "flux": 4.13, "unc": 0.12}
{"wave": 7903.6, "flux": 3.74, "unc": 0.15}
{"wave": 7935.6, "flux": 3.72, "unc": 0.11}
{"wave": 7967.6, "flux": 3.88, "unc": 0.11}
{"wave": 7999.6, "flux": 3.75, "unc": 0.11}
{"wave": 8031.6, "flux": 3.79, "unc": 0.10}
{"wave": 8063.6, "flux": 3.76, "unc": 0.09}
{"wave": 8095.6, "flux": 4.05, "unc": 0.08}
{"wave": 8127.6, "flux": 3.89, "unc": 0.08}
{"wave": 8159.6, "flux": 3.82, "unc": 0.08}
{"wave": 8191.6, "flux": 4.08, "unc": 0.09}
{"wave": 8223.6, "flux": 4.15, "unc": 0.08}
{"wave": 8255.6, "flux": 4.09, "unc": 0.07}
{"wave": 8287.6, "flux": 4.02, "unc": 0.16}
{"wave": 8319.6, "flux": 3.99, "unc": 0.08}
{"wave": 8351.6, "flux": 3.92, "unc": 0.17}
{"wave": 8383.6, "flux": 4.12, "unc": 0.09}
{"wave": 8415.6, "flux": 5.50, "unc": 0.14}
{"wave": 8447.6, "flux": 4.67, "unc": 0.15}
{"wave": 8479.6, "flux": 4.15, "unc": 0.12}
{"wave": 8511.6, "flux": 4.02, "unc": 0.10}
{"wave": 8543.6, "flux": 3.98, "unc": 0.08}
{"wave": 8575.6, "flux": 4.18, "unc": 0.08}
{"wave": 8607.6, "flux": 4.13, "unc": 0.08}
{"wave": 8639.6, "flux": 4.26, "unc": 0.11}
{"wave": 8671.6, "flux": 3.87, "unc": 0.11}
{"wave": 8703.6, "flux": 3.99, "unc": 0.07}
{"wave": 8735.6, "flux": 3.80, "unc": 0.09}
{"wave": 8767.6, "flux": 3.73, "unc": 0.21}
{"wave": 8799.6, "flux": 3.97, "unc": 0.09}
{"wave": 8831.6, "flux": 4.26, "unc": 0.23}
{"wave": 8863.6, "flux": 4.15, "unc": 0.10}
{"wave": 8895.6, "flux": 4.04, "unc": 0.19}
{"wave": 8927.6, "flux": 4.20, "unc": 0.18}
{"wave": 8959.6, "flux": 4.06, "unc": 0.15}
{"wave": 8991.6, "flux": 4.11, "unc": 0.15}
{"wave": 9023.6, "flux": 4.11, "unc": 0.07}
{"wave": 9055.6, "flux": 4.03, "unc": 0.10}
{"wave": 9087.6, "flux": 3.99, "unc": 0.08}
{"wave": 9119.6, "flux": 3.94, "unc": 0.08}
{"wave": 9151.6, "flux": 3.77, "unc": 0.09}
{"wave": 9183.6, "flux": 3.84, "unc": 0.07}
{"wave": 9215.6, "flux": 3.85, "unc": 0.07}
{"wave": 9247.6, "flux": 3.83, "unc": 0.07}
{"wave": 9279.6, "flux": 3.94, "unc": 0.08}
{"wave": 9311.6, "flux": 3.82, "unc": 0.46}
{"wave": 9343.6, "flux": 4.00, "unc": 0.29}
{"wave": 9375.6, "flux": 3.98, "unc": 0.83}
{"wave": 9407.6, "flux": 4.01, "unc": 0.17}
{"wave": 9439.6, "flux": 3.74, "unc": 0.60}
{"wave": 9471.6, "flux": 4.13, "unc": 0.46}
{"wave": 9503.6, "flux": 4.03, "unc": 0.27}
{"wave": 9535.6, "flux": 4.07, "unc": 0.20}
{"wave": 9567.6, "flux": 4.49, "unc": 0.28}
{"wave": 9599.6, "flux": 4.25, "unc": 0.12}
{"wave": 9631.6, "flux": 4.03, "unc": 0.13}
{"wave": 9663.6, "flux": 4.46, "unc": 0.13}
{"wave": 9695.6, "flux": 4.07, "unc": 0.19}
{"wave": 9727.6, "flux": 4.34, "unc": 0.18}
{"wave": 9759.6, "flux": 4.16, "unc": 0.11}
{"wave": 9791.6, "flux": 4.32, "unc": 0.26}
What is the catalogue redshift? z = 0.283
